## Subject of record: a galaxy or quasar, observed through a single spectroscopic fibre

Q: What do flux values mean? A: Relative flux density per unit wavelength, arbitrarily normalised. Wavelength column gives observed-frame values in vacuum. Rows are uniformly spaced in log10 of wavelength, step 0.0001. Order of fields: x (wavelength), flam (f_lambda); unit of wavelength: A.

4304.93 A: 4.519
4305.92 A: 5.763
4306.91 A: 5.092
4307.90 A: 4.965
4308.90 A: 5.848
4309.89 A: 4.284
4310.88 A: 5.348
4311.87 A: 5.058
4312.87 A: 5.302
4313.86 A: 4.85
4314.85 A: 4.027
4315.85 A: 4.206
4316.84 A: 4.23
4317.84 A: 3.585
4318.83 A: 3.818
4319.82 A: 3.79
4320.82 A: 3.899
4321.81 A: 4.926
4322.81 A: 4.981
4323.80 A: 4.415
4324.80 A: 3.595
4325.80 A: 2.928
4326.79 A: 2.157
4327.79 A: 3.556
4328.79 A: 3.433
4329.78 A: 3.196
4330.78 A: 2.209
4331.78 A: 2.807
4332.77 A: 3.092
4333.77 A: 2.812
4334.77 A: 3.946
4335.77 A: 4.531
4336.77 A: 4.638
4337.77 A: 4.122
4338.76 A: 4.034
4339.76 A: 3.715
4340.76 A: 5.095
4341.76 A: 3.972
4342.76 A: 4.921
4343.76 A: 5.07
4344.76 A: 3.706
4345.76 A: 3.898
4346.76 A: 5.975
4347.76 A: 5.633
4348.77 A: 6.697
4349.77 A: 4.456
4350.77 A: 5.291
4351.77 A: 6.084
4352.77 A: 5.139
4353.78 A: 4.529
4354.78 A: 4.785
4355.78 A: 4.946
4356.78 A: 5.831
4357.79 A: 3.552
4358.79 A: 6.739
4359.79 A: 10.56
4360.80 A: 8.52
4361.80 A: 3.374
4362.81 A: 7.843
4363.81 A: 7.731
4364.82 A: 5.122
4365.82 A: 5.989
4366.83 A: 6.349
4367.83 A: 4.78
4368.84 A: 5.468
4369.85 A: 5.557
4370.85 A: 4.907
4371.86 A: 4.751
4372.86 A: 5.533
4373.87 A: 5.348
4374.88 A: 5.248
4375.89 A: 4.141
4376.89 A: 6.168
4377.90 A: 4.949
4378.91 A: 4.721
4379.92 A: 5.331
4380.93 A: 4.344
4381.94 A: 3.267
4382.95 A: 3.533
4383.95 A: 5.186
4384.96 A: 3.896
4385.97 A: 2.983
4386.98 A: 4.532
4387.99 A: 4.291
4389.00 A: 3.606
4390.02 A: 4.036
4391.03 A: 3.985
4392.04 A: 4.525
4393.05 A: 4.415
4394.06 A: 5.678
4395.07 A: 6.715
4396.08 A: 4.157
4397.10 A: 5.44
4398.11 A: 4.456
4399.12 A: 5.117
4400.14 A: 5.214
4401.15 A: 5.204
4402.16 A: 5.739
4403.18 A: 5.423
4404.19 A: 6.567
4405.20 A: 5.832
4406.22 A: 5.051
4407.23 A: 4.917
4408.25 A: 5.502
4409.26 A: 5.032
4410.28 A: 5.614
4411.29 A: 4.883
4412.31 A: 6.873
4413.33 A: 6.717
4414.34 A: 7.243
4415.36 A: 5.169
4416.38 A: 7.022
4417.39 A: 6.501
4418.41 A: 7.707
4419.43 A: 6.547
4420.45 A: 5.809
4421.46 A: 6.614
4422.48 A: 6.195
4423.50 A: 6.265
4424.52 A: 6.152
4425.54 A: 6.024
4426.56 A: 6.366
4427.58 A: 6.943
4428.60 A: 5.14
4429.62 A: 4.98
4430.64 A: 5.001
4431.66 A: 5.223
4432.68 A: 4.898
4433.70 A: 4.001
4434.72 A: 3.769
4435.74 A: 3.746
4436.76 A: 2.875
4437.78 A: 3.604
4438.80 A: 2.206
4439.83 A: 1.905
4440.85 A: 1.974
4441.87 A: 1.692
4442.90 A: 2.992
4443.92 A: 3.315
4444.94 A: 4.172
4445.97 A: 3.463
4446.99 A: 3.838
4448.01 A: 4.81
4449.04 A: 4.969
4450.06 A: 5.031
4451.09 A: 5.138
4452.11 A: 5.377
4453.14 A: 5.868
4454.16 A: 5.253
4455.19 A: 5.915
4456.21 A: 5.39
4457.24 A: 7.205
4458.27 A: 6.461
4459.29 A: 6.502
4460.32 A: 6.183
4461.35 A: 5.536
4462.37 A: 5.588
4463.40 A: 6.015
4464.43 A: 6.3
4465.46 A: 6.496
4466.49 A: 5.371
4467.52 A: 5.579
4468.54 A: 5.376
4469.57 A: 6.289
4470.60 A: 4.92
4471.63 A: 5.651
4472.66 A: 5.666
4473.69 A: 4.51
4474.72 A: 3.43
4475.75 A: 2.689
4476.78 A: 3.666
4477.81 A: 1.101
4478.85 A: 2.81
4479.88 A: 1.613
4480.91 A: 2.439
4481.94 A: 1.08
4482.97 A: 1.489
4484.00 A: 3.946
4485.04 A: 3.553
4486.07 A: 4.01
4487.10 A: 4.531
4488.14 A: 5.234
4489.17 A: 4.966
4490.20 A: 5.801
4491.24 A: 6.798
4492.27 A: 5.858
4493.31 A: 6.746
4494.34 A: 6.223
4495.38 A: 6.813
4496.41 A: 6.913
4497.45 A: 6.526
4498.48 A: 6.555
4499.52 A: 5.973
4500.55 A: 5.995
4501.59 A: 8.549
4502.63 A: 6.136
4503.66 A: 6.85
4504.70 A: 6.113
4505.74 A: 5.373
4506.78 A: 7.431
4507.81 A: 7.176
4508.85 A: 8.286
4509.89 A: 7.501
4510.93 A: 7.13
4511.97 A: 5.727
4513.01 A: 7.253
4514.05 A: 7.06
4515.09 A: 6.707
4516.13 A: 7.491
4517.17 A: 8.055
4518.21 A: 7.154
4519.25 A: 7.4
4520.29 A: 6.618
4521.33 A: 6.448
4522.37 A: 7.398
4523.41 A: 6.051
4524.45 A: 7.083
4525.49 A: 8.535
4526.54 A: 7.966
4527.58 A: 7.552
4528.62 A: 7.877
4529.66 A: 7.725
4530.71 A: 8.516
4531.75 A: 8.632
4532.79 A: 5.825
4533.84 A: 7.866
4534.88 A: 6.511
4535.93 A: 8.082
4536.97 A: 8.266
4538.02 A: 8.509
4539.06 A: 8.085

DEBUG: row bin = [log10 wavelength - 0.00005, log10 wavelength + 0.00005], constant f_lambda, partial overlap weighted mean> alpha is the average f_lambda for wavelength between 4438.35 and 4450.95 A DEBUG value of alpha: 3.42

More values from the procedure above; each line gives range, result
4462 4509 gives 5.2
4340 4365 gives 5.57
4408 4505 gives 5.11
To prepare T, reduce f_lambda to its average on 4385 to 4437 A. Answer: 5.35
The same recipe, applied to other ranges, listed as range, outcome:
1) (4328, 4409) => 4.93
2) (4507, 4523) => 7.16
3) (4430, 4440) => 3.8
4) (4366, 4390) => 4.73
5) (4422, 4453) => 4.42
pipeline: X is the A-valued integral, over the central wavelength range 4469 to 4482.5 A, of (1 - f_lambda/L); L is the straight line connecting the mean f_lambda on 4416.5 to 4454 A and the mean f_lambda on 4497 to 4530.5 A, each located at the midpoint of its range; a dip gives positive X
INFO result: 5.44 A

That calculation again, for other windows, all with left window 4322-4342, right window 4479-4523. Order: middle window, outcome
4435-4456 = 5.2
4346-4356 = -3.6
